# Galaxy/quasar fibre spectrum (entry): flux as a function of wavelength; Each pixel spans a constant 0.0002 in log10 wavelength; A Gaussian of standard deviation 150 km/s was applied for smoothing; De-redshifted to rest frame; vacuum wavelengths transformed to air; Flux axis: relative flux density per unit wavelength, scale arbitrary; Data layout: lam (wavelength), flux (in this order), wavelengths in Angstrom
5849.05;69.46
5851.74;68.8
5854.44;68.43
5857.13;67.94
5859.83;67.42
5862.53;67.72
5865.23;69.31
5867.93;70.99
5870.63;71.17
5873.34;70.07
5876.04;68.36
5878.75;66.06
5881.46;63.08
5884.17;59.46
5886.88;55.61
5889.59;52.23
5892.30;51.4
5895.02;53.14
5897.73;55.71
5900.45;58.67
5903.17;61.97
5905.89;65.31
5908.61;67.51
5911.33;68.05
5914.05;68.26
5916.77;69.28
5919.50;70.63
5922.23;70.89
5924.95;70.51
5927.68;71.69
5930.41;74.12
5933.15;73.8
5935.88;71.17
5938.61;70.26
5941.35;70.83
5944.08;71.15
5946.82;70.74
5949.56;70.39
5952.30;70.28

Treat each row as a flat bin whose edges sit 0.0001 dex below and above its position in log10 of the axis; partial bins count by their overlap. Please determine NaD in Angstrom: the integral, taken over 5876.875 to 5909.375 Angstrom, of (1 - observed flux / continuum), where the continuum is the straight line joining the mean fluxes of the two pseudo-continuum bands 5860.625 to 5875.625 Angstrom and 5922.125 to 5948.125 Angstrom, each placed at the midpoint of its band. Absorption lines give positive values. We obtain 5.18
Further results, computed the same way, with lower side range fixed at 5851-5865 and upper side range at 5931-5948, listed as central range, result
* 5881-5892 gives 2.0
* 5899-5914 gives 1.2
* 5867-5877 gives -0.2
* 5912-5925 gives 0.2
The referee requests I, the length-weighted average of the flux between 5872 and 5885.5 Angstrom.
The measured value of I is 65.4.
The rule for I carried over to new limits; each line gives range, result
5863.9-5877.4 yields 70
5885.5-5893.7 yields 53.1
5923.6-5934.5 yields 72.5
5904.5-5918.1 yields 67.7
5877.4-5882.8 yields 64.5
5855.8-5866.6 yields 68.1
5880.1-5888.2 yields 59.4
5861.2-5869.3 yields 69.4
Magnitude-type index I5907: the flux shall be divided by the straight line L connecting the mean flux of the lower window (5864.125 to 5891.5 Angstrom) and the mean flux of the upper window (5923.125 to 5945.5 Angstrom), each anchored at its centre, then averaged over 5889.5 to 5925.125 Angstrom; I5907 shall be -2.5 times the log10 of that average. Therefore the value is 0.08 mag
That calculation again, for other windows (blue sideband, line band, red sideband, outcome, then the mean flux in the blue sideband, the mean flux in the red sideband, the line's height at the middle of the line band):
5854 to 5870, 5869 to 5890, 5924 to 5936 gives 0.10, 68.8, 72.4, 69.7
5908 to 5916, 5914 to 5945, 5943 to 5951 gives -0.03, 68.2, 70.7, 69.4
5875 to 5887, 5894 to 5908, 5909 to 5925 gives 0.12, 63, 69.4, 66.6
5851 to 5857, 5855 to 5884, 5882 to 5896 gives -0.09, 68.5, 54.9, 62.5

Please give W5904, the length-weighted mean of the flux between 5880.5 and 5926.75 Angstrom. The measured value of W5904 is 62.6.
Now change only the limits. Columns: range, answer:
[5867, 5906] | 61.3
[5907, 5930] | 69.8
